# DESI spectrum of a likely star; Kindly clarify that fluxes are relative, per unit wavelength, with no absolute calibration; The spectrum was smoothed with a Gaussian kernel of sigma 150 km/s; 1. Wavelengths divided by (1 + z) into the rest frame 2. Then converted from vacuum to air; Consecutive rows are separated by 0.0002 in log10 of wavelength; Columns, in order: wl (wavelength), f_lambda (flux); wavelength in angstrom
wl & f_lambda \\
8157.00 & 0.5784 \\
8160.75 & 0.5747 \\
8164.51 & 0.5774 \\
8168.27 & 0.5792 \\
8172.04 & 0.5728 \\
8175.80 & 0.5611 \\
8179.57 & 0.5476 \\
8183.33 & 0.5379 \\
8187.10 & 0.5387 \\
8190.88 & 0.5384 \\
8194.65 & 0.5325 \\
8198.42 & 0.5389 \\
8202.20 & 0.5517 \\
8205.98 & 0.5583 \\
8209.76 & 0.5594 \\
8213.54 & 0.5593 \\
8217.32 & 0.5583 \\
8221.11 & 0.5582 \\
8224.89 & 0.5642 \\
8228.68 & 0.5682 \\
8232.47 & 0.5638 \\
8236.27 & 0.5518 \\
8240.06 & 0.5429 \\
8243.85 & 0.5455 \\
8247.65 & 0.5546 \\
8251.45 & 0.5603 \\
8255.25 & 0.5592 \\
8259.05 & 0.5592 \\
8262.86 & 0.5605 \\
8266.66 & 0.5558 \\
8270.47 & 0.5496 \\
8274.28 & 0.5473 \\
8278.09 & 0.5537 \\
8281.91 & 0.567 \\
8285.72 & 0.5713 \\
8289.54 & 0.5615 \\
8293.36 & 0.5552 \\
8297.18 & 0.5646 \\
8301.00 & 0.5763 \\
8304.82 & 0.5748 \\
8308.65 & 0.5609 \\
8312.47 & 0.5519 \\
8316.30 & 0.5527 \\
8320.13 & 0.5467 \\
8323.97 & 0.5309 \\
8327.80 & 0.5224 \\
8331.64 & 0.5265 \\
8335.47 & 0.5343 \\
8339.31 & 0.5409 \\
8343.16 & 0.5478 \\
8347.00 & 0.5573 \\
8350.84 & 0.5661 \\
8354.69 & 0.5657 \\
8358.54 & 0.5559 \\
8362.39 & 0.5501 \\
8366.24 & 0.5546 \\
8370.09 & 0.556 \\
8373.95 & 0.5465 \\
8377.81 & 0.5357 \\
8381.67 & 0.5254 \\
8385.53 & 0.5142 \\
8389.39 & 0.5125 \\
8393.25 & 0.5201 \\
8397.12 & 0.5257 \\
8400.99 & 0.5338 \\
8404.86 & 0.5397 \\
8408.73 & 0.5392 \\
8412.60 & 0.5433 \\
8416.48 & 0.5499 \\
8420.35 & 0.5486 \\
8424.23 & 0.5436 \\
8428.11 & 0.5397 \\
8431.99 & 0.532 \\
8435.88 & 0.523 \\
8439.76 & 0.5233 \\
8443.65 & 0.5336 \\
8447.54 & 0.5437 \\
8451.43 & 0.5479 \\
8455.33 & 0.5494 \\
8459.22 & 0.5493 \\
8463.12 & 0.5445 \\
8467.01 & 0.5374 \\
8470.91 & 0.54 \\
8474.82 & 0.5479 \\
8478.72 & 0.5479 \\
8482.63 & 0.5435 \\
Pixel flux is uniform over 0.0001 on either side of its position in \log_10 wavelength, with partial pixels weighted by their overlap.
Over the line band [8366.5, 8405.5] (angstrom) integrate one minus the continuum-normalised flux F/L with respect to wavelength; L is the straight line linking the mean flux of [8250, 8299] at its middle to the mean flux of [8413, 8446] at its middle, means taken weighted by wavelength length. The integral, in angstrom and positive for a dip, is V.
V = 0.8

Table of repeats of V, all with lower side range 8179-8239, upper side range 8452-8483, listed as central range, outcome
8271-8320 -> -0.99 angstrom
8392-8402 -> 0.38 angstrom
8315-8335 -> 0.49 angstrom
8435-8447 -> 0.37 angstrom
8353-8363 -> -0.18 angstrom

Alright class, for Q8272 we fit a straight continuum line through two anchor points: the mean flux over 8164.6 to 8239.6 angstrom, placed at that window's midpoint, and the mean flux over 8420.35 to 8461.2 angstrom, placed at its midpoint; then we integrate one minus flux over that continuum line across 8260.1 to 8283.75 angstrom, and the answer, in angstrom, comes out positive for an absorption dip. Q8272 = -0.23 angstrom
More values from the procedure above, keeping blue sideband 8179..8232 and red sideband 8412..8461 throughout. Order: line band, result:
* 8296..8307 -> -0.5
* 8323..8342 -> 0.5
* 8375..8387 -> 0.4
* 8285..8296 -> -0.3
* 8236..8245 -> 0.1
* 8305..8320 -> -0.3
